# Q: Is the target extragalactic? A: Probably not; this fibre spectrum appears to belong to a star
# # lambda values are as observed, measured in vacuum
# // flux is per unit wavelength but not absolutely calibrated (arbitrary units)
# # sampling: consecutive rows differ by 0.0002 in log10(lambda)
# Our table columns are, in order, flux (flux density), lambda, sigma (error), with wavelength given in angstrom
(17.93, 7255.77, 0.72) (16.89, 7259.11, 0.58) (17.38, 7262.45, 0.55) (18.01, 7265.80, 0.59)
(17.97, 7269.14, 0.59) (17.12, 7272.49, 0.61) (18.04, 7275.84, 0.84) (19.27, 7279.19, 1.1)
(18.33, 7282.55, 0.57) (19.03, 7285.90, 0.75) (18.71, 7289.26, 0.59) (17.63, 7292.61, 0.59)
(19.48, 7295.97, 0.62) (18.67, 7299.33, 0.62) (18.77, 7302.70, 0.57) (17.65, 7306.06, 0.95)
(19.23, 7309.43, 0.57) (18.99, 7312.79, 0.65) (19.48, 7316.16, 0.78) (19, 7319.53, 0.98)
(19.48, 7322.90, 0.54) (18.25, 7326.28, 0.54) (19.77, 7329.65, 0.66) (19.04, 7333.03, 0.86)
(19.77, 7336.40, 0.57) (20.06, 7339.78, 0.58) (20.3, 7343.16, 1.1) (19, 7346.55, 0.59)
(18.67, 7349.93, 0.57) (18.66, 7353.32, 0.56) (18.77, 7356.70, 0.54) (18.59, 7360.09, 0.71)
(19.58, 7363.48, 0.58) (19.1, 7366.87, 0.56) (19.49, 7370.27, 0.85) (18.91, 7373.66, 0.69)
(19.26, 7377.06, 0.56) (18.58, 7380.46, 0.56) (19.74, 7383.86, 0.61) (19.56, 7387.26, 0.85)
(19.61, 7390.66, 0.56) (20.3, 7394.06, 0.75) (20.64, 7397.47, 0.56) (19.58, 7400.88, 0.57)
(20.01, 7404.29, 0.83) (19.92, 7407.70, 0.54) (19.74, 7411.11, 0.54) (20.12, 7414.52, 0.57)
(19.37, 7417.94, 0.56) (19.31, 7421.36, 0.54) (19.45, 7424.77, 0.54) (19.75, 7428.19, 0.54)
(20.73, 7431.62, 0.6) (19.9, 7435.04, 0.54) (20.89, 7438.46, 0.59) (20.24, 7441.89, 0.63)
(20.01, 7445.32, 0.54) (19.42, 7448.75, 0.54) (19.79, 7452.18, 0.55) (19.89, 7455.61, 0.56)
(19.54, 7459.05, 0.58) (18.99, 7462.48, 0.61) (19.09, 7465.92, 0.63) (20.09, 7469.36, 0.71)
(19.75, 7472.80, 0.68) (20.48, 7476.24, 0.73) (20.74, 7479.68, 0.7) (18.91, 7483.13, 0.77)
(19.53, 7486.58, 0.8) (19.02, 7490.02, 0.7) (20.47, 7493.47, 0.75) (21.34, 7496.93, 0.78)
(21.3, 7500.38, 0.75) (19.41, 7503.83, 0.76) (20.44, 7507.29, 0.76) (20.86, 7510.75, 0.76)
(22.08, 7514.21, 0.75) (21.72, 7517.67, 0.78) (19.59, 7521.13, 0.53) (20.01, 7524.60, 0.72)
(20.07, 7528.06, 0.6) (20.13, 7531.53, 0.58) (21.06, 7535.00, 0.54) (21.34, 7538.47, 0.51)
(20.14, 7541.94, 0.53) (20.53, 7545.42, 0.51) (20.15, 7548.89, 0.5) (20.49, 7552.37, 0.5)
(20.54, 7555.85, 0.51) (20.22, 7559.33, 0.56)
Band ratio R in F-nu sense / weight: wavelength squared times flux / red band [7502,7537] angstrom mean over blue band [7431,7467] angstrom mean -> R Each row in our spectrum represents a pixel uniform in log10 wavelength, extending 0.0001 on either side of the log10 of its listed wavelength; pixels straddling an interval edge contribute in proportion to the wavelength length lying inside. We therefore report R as 1.05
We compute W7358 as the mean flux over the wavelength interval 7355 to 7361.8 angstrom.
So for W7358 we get 18.7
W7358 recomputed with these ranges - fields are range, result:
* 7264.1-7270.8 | 18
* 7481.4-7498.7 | 19.9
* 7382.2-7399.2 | 20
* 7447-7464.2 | 19.5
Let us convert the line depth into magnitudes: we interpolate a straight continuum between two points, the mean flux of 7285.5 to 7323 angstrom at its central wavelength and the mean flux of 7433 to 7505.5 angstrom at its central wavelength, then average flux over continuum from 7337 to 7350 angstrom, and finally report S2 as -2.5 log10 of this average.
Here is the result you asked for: -0.03 mag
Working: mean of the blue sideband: 18.8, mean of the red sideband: 19.9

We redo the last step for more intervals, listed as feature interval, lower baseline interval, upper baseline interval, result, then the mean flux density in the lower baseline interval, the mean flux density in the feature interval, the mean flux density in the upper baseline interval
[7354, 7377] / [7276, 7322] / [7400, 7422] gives 0.02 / 18.8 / 19.1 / 19.7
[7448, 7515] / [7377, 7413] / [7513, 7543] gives 0.02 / 19.7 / 20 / 20.7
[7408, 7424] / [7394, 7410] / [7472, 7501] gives 0.02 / 20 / 19.7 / 20.1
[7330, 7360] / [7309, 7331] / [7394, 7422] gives 0.01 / 19.2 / 19.3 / 19.9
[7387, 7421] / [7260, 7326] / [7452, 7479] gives -0.03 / 18.5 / 19.9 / 19.7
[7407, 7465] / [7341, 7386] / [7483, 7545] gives 0.00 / 19.1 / 19.8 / 20.5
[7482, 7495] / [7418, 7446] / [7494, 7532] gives 0.05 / 20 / 19.5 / 20.6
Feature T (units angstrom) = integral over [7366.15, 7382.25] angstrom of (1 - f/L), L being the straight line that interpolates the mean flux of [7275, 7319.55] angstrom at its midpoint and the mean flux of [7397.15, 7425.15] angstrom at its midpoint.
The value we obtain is 0.3 angstrom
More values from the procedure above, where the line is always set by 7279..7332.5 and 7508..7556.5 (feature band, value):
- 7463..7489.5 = 0.60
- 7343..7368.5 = 0.30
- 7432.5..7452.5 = -0.17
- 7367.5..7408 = -0.25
